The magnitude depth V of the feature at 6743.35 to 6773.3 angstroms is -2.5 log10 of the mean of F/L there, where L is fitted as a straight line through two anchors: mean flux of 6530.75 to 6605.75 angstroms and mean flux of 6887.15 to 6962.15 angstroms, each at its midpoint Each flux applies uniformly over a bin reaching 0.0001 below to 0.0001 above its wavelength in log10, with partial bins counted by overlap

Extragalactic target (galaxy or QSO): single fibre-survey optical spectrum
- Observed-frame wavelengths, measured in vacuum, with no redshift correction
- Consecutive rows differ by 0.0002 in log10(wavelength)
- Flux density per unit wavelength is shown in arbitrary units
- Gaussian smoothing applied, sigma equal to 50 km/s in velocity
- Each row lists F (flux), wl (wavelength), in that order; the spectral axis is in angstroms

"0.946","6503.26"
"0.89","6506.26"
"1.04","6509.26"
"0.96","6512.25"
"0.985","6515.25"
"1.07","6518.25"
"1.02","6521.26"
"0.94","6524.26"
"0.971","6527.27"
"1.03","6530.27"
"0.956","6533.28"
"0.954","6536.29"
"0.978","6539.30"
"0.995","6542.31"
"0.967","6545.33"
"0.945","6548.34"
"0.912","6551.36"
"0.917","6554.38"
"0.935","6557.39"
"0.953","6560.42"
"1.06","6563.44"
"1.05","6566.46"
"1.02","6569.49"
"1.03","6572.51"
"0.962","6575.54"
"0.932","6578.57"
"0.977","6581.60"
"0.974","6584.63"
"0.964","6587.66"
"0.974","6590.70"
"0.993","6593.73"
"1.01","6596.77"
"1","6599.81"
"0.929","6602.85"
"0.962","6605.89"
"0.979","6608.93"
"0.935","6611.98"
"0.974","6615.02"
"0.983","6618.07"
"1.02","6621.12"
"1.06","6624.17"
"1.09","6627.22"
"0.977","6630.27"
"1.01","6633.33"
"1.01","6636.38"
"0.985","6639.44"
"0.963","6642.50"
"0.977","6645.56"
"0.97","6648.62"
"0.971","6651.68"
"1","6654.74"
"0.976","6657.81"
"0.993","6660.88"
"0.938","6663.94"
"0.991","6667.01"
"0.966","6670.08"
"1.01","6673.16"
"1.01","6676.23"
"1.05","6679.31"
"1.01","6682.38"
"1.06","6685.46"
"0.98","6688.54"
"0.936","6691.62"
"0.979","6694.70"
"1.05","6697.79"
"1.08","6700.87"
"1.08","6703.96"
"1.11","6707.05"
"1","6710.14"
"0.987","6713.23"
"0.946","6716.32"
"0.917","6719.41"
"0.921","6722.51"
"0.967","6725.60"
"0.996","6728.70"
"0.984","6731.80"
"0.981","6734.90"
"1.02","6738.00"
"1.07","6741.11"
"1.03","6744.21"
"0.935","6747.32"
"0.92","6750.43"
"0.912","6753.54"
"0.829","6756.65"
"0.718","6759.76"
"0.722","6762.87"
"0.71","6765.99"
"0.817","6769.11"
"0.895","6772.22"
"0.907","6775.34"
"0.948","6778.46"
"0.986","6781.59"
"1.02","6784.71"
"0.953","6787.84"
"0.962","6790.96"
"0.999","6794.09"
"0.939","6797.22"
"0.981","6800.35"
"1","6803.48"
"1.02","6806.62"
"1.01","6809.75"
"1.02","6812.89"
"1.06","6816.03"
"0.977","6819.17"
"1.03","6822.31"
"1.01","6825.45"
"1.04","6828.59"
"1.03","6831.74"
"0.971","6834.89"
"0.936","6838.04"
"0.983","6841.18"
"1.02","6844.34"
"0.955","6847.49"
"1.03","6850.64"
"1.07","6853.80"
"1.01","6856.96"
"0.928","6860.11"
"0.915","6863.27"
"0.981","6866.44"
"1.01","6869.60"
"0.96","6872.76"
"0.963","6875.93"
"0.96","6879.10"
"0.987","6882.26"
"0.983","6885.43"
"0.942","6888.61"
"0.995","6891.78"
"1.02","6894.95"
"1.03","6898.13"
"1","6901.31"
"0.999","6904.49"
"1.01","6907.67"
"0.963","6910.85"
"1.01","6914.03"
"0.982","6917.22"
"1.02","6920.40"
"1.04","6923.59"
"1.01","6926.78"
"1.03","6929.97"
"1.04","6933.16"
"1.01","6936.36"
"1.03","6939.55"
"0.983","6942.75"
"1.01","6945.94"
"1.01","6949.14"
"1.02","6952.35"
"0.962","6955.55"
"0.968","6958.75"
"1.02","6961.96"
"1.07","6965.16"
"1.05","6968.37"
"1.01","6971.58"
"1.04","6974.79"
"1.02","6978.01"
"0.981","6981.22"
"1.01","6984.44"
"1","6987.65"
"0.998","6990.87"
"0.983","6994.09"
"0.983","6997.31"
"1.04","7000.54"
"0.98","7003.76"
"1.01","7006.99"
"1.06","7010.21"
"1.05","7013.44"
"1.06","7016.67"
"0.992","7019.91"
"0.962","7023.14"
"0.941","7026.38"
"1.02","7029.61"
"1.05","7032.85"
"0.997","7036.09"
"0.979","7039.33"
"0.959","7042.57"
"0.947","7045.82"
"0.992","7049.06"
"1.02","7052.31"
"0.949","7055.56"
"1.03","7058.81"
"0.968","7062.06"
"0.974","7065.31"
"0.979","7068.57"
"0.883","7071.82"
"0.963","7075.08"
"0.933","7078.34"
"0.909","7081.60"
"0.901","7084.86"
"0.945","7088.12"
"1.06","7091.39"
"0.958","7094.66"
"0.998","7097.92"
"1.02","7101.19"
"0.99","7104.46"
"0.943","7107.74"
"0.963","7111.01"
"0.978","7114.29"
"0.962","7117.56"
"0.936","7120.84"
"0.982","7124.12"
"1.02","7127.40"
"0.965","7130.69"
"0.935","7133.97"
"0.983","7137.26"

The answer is 0.174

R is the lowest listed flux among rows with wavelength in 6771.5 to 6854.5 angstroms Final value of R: 0.895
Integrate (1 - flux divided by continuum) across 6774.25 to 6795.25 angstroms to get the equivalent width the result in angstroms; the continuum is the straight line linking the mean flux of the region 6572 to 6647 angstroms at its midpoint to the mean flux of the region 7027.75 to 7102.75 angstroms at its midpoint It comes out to 0.3 angstroms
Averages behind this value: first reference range 0.986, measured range 0.968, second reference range 0.975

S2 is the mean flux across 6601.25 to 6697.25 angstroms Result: 0.991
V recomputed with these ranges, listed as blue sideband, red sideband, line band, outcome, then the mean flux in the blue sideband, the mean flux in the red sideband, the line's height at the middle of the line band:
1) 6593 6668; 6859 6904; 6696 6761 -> 0.010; 0.988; 0.978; 0.984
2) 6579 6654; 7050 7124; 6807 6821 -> -0.043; 0.986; 0.967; 0.978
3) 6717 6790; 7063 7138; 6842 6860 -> -0.084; 0.921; 0.964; 0.933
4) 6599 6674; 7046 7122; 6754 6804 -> 0.096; 0.986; 0.967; 0.98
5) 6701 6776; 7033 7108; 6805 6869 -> -0.060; 0.935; 0.971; 0.946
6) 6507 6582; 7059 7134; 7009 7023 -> -0.069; 0.981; 0.966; 0.968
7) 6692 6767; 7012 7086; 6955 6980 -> -0.053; 0.954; 0.977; 0.971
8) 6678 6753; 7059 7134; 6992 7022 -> -0.047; 0.999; 0.966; 0.973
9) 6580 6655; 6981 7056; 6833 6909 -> 0.010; 0.987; 1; 0.995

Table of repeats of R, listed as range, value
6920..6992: 0.962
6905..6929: 0.963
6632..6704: 0.936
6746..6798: 0.71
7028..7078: 0.883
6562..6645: 0.929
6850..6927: 0.915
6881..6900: 0.942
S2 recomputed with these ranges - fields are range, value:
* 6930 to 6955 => 1.01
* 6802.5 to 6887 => 0.995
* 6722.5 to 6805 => 0.931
